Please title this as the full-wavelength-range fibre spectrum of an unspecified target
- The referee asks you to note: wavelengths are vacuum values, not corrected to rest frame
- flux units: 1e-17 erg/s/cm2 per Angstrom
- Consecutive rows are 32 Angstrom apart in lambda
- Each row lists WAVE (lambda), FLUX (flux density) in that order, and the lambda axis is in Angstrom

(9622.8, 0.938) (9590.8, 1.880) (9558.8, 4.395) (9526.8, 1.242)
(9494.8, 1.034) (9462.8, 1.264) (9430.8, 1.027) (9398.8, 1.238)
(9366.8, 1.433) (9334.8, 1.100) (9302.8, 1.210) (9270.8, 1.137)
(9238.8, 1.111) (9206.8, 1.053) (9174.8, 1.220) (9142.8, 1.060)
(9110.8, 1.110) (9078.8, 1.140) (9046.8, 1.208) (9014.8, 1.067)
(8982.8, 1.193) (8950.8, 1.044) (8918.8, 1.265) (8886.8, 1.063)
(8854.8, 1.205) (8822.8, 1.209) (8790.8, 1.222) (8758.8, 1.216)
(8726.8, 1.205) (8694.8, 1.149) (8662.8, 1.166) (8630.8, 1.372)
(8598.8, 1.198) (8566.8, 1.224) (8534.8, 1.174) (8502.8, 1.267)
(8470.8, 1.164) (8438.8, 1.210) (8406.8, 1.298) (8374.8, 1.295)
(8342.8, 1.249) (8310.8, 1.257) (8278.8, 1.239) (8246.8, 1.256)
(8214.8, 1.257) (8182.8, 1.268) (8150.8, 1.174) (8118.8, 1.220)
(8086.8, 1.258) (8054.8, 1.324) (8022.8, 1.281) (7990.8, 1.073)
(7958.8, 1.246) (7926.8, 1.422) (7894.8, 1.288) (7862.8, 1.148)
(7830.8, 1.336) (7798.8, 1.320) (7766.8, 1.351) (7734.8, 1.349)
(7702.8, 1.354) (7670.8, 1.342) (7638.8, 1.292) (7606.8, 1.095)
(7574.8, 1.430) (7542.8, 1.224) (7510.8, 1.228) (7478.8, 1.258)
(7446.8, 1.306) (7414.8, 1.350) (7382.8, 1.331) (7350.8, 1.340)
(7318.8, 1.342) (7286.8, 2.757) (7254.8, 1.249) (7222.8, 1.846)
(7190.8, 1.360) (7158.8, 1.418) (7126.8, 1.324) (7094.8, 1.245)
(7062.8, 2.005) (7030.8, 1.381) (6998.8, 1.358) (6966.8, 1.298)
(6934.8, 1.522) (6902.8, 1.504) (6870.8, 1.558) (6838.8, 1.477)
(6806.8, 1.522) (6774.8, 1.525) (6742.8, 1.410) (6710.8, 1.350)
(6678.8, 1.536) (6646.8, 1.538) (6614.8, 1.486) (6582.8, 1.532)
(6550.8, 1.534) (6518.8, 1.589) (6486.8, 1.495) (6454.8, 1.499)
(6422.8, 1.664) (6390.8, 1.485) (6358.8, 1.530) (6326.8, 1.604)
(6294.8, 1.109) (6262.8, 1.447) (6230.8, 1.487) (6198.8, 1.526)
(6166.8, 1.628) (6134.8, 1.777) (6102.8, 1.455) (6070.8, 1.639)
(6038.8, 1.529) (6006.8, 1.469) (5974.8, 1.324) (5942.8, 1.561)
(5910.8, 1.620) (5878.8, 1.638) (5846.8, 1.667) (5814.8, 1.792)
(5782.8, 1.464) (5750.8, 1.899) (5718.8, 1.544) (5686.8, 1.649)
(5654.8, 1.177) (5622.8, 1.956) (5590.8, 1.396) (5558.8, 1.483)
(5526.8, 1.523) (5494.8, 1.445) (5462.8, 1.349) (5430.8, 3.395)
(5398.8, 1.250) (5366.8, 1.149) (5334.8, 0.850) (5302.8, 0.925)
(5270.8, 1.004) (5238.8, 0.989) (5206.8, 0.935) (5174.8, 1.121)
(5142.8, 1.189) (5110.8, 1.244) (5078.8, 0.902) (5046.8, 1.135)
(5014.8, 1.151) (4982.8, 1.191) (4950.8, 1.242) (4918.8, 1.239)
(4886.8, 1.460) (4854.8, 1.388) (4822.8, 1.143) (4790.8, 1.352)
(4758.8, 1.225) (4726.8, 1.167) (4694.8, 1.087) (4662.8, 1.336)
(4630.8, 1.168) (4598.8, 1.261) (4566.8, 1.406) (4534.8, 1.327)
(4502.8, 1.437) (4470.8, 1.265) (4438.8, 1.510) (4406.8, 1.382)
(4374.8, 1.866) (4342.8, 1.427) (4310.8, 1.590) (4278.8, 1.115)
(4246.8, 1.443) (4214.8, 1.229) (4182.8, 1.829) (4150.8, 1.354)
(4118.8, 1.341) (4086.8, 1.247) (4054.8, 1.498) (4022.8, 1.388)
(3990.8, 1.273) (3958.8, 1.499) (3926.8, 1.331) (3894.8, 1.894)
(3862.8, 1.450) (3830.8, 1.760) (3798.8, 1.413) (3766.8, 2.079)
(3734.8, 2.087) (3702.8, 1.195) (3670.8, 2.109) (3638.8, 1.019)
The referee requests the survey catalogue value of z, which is 0.45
